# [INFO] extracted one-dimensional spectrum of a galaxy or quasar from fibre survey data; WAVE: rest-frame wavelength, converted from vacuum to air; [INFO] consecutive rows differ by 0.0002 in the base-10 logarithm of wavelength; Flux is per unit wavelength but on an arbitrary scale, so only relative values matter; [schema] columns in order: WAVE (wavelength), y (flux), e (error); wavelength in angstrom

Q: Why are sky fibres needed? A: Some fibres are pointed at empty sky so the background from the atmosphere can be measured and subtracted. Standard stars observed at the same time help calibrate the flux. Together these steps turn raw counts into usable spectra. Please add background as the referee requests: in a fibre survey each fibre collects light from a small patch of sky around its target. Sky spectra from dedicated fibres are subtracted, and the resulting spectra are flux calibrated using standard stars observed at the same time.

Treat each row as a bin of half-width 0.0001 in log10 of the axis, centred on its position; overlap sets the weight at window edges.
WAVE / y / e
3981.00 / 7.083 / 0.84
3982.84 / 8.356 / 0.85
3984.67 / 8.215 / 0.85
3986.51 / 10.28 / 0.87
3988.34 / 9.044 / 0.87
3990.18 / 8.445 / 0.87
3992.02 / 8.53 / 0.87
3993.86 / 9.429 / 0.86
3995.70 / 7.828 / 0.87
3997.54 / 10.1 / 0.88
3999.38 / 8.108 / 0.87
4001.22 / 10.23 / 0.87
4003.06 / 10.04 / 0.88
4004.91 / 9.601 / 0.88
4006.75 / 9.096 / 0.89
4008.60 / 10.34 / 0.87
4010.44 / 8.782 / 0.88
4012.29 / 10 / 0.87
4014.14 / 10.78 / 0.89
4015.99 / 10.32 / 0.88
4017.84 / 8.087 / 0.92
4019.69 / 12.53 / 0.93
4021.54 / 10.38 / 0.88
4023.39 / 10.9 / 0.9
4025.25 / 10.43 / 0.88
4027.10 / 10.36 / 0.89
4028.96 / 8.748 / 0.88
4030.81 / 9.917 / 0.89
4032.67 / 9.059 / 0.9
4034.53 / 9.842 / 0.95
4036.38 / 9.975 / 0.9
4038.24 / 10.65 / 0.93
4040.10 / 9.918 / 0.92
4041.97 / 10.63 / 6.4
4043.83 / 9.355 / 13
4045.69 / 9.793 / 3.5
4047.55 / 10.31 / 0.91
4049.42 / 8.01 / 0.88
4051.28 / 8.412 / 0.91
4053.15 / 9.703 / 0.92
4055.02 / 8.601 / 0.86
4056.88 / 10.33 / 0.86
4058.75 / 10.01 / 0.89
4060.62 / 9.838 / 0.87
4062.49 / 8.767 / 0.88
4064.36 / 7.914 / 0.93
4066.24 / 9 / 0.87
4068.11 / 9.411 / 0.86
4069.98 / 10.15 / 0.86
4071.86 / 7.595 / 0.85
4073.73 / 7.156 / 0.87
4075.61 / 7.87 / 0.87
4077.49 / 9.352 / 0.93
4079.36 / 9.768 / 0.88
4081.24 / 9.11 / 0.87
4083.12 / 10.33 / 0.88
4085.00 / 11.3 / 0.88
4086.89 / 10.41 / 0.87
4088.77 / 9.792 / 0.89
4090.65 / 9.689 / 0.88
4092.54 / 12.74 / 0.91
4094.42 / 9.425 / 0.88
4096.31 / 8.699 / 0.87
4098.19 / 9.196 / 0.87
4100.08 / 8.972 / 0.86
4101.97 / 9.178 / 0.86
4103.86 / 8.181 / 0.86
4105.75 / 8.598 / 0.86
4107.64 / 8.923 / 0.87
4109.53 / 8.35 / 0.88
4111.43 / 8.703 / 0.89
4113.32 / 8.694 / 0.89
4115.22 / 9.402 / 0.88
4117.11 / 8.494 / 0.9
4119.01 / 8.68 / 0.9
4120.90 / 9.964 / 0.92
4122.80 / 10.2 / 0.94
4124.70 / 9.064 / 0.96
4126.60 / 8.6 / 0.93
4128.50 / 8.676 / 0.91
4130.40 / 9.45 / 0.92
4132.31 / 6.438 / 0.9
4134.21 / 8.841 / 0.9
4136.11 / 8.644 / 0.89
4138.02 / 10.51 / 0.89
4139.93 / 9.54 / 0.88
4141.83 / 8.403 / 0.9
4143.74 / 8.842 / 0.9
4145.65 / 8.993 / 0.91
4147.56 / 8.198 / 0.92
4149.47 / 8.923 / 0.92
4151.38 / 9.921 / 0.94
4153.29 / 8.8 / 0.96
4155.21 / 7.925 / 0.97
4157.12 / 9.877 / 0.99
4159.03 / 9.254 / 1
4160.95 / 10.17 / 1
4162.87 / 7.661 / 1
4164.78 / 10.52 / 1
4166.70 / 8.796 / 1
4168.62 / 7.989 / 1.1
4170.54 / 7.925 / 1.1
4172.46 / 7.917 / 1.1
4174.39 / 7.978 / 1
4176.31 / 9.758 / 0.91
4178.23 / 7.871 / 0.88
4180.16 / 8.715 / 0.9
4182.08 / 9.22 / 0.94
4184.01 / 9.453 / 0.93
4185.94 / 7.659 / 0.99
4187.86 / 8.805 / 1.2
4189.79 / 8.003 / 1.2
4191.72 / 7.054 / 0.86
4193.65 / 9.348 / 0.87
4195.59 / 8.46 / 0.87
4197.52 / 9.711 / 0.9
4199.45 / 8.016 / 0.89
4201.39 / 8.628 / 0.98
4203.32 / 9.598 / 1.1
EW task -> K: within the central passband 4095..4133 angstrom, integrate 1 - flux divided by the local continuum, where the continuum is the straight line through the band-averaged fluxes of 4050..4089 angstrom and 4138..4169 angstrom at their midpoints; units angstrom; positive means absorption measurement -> 1.27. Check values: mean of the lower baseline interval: 9.26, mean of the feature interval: 8.84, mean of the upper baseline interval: 9.06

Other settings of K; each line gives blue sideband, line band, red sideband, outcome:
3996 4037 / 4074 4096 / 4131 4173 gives -1.2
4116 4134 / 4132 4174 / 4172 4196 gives -0.8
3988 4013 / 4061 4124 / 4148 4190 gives -1.5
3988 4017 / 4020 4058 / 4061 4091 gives -2.0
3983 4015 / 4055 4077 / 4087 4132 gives 0.8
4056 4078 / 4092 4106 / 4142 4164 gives -0.6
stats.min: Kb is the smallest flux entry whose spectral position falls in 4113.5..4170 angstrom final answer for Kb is 6.438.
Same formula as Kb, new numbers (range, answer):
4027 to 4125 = 7.156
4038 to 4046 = 9.355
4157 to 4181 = 7.661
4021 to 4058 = 8.01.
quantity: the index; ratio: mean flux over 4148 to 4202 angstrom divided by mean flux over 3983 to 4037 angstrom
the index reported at 0.91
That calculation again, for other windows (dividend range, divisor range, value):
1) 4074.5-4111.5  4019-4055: 0.95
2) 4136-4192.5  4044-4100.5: 0.94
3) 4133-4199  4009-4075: 0.92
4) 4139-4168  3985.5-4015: 0.96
